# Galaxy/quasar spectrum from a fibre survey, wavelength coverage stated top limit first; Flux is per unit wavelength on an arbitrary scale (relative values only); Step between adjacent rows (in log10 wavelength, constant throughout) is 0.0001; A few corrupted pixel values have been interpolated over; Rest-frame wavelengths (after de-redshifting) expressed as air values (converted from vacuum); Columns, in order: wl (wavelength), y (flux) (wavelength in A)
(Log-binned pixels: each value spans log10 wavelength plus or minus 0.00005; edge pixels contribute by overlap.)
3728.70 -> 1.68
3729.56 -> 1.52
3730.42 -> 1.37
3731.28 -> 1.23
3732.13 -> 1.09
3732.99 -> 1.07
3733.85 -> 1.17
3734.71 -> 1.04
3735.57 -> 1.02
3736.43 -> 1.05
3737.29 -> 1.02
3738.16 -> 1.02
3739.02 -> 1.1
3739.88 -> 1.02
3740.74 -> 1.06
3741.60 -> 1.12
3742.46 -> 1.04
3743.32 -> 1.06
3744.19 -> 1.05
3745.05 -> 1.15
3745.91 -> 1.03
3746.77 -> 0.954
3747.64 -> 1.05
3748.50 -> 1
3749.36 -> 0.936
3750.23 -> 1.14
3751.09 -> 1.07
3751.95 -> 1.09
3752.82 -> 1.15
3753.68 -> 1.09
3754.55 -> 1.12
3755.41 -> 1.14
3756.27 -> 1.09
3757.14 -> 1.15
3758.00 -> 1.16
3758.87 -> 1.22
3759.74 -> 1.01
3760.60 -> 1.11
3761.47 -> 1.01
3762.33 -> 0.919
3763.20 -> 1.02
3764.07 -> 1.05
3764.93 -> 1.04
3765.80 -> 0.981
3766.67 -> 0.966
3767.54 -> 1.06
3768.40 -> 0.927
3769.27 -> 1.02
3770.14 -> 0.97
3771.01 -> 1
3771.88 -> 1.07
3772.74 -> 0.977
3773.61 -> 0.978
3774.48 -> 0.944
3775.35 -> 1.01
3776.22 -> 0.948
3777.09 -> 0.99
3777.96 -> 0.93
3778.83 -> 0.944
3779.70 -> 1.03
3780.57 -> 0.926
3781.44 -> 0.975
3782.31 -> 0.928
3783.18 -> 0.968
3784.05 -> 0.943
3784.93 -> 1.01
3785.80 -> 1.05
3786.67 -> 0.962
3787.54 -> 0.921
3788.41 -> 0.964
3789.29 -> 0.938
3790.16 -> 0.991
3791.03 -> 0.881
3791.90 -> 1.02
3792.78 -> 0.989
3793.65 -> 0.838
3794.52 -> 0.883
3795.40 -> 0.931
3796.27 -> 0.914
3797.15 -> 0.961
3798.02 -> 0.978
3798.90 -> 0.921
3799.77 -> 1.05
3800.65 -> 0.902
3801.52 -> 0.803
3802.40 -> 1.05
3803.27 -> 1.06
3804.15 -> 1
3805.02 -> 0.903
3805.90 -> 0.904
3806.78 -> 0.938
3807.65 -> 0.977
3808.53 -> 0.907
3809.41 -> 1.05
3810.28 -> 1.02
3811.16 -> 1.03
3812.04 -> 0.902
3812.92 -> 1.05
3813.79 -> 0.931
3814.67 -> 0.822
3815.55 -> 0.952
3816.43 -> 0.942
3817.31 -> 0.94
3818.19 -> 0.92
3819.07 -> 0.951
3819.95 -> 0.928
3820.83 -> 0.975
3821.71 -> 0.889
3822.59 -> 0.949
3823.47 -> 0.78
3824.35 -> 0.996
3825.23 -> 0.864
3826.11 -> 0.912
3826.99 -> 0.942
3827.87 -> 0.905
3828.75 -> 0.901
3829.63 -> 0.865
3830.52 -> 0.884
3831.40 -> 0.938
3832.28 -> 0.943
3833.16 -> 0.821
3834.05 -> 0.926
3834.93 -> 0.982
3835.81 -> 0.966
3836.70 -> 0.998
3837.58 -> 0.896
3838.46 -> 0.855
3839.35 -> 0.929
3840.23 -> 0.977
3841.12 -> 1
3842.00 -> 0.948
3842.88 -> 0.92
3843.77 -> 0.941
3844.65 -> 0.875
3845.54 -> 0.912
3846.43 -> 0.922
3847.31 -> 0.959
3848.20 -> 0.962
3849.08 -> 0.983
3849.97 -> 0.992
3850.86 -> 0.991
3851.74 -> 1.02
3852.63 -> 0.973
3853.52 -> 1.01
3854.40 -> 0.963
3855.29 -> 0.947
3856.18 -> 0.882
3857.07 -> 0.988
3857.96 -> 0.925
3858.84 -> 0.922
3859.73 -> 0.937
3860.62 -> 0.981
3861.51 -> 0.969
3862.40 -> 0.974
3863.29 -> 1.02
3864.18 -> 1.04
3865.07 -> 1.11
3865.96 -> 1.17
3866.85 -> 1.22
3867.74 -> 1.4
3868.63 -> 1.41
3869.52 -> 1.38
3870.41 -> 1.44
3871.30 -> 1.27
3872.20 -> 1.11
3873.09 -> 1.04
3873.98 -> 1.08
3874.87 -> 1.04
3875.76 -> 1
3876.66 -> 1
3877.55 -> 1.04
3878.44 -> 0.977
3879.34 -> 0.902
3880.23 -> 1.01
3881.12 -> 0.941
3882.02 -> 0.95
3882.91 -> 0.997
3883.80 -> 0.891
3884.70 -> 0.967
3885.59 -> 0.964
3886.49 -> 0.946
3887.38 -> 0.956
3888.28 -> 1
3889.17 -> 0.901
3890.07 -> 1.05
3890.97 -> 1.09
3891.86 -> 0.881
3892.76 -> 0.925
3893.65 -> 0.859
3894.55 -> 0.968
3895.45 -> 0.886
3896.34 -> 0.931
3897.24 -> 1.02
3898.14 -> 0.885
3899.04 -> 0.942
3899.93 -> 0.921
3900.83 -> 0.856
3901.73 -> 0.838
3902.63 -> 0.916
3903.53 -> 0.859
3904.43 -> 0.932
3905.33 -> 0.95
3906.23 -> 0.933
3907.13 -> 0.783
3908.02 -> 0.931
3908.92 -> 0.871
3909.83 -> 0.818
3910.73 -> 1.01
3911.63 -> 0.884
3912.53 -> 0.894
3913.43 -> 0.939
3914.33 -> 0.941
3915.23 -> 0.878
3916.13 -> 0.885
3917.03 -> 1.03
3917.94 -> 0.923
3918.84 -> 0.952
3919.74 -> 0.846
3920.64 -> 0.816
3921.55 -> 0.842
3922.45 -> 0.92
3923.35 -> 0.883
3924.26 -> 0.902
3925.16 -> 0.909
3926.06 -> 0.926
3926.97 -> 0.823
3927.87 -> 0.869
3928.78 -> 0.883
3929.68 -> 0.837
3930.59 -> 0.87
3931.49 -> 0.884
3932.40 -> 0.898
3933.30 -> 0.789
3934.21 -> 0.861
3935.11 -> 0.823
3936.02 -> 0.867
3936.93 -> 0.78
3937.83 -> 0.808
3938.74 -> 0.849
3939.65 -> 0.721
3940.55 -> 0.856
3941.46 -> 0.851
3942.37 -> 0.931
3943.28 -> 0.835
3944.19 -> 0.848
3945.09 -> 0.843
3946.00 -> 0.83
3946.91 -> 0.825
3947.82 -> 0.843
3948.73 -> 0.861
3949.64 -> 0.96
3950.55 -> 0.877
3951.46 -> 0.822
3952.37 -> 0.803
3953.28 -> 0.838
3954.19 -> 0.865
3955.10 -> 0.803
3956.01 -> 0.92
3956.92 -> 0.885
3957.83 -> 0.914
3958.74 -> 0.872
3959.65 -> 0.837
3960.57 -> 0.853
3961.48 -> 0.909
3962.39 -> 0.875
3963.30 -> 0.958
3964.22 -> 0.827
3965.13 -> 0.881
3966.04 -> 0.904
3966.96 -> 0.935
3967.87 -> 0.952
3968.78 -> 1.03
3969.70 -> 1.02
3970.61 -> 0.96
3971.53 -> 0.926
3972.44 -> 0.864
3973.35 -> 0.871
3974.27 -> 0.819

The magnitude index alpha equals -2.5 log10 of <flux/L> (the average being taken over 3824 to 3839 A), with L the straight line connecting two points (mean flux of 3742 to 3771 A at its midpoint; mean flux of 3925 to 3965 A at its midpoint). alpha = 0.07 mag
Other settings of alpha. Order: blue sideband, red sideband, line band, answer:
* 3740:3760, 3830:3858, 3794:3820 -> 0.05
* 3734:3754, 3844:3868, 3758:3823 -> 0.07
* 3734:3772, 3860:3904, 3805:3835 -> 0.12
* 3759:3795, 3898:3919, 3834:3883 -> -0.09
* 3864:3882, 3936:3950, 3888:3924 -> 0.09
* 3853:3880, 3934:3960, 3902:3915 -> 0.06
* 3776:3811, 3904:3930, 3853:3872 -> -0.18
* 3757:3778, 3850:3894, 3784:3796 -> 0.08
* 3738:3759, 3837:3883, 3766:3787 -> 0.09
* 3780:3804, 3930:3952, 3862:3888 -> -0.20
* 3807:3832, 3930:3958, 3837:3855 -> -0.04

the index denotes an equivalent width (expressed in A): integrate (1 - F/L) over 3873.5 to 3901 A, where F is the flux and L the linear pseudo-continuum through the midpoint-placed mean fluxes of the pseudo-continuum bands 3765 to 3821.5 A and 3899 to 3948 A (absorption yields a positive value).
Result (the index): -1.9 A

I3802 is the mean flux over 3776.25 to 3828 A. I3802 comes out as 0.948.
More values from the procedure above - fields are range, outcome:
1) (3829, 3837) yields 0.922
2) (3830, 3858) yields 0.944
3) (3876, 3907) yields 0.942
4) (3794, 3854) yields 0.941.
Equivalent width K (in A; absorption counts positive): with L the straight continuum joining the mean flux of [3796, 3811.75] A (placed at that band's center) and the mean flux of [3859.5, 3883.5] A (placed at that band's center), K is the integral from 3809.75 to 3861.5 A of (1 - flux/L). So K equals 4.2 A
